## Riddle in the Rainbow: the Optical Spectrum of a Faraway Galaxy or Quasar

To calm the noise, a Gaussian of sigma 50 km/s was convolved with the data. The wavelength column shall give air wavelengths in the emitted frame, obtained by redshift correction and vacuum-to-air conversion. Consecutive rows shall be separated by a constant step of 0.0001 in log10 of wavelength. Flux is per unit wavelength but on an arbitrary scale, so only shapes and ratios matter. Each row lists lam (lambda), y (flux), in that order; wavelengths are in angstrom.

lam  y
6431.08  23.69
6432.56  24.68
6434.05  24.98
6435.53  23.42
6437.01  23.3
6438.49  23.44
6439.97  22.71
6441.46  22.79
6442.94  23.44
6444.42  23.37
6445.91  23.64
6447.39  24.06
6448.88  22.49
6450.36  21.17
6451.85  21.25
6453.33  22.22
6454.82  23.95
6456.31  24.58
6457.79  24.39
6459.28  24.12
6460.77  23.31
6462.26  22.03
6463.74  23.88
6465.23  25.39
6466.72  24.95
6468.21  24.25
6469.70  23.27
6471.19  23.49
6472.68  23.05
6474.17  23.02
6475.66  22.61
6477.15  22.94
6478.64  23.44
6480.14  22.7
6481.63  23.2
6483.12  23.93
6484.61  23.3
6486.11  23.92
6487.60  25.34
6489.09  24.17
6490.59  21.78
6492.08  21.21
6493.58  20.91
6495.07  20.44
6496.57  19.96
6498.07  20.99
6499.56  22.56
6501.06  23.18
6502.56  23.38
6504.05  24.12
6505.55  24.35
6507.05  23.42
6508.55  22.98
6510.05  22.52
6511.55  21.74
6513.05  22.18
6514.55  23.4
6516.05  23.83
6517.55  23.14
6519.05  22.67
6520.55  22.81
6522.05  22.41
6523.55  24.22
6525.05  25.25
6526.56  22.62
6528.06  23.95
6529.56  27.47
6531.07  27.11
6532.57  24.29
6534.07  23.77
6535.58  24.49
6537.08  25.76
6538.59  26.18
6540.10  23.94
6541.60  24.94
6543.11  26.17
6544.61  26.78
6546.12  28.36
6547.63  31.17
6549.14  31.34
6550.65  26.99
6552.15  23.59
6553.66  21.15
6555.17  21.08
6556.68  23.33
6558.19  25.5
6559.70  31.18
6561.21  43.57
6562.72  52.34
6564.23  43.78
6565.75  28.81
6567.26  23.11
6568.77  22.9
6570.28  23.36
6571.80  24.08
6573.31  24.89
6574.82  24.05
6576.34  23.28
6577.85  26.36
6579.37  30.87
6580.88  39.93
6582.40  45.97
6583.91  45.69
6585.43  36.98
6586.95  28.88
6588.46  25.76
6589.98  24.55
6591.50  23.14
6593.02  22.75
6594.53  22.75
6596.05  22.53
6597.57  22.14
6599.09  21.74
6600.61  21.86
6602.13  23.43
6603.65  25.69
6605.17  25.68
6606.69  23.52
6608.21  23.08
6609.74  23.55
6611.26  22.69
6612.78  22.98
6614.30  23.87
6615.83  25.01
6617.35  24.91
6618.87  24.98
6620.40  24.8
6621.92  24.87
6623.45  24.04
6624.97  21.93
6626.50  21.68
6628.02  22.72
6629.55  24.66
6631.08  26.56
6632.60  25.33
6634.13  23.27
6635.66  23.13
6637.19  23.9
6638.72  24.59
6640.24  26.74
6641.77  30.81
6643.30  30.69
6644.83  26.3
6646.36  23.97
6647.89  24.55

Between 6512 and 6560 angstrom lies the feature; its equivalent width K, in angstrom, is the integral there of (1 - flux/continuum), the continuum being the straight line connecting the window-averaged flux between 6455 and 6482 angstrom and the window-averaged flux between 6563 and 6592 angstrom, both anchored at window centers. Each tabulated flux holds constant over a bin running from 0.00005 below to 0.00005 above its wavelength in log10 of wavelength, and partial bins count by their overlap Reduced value 4.8 angstrom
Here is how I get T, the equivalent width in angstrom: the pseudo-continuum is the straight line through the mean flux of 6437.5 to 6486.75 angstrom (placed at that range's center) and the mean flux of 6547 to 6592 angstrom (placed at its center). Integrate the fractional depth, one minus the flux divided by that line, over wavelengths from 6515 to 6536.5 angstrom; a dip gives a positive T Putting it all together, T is 2.5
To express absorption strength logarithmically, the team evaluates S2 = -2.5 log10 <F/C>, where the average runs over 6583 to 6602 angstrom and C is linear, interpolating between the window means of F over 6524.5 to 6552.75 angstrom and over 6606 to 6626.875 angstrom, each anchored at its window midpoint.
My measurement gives -0.09 mag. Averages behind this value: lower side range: 26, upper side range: 23.7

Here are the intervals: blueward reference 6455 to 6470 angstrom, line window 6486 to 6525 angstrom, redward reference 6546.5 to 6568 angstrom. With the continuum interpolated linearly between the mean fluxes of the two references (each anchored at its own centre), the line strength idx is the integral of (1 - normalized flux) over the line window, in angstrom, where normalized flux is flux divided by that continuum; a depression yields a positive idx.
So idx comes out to 6.0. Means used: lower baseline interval 24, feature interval 22.8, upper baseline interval 30.5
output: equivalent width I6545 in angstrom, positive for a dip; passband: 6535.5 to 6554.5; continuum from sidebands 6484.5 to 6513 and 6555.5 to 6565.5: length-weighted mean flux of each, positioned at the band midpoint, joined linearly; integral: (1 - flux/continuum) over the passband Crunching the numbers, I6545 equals 3.5 angstrom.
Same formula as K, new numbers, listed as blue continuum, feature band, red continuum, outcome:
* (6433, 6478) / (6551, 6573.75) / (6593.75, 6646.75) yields -4.6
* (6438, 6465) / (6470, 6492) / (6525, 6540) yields 0.5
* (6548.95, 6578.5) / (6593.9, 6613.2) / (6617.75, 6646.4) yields 2.3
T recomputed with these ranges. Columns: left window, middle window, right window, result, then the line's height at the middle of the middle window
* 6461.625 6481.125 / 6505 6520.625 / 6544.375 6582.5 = 1.85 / 26.1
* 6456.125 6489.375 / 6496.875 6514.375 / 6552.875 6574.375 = 1.95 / 25.7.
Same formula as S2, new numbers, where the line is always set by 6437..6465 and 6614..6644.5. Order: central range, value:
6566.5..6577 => 0.03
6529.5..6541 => -0.05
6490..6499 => 0.13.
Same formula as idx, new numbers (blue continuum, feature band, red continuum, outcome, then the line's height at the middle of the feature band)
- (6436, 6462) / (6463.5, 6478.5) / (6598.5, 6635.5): -0.3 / 23.3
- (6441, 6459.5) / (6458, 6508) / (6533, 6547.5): 2.1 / 24.1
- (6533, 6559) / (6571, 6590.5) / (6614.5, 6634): -4.7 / 25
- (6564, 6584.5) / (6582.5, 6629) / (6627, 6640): 3.2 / 27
